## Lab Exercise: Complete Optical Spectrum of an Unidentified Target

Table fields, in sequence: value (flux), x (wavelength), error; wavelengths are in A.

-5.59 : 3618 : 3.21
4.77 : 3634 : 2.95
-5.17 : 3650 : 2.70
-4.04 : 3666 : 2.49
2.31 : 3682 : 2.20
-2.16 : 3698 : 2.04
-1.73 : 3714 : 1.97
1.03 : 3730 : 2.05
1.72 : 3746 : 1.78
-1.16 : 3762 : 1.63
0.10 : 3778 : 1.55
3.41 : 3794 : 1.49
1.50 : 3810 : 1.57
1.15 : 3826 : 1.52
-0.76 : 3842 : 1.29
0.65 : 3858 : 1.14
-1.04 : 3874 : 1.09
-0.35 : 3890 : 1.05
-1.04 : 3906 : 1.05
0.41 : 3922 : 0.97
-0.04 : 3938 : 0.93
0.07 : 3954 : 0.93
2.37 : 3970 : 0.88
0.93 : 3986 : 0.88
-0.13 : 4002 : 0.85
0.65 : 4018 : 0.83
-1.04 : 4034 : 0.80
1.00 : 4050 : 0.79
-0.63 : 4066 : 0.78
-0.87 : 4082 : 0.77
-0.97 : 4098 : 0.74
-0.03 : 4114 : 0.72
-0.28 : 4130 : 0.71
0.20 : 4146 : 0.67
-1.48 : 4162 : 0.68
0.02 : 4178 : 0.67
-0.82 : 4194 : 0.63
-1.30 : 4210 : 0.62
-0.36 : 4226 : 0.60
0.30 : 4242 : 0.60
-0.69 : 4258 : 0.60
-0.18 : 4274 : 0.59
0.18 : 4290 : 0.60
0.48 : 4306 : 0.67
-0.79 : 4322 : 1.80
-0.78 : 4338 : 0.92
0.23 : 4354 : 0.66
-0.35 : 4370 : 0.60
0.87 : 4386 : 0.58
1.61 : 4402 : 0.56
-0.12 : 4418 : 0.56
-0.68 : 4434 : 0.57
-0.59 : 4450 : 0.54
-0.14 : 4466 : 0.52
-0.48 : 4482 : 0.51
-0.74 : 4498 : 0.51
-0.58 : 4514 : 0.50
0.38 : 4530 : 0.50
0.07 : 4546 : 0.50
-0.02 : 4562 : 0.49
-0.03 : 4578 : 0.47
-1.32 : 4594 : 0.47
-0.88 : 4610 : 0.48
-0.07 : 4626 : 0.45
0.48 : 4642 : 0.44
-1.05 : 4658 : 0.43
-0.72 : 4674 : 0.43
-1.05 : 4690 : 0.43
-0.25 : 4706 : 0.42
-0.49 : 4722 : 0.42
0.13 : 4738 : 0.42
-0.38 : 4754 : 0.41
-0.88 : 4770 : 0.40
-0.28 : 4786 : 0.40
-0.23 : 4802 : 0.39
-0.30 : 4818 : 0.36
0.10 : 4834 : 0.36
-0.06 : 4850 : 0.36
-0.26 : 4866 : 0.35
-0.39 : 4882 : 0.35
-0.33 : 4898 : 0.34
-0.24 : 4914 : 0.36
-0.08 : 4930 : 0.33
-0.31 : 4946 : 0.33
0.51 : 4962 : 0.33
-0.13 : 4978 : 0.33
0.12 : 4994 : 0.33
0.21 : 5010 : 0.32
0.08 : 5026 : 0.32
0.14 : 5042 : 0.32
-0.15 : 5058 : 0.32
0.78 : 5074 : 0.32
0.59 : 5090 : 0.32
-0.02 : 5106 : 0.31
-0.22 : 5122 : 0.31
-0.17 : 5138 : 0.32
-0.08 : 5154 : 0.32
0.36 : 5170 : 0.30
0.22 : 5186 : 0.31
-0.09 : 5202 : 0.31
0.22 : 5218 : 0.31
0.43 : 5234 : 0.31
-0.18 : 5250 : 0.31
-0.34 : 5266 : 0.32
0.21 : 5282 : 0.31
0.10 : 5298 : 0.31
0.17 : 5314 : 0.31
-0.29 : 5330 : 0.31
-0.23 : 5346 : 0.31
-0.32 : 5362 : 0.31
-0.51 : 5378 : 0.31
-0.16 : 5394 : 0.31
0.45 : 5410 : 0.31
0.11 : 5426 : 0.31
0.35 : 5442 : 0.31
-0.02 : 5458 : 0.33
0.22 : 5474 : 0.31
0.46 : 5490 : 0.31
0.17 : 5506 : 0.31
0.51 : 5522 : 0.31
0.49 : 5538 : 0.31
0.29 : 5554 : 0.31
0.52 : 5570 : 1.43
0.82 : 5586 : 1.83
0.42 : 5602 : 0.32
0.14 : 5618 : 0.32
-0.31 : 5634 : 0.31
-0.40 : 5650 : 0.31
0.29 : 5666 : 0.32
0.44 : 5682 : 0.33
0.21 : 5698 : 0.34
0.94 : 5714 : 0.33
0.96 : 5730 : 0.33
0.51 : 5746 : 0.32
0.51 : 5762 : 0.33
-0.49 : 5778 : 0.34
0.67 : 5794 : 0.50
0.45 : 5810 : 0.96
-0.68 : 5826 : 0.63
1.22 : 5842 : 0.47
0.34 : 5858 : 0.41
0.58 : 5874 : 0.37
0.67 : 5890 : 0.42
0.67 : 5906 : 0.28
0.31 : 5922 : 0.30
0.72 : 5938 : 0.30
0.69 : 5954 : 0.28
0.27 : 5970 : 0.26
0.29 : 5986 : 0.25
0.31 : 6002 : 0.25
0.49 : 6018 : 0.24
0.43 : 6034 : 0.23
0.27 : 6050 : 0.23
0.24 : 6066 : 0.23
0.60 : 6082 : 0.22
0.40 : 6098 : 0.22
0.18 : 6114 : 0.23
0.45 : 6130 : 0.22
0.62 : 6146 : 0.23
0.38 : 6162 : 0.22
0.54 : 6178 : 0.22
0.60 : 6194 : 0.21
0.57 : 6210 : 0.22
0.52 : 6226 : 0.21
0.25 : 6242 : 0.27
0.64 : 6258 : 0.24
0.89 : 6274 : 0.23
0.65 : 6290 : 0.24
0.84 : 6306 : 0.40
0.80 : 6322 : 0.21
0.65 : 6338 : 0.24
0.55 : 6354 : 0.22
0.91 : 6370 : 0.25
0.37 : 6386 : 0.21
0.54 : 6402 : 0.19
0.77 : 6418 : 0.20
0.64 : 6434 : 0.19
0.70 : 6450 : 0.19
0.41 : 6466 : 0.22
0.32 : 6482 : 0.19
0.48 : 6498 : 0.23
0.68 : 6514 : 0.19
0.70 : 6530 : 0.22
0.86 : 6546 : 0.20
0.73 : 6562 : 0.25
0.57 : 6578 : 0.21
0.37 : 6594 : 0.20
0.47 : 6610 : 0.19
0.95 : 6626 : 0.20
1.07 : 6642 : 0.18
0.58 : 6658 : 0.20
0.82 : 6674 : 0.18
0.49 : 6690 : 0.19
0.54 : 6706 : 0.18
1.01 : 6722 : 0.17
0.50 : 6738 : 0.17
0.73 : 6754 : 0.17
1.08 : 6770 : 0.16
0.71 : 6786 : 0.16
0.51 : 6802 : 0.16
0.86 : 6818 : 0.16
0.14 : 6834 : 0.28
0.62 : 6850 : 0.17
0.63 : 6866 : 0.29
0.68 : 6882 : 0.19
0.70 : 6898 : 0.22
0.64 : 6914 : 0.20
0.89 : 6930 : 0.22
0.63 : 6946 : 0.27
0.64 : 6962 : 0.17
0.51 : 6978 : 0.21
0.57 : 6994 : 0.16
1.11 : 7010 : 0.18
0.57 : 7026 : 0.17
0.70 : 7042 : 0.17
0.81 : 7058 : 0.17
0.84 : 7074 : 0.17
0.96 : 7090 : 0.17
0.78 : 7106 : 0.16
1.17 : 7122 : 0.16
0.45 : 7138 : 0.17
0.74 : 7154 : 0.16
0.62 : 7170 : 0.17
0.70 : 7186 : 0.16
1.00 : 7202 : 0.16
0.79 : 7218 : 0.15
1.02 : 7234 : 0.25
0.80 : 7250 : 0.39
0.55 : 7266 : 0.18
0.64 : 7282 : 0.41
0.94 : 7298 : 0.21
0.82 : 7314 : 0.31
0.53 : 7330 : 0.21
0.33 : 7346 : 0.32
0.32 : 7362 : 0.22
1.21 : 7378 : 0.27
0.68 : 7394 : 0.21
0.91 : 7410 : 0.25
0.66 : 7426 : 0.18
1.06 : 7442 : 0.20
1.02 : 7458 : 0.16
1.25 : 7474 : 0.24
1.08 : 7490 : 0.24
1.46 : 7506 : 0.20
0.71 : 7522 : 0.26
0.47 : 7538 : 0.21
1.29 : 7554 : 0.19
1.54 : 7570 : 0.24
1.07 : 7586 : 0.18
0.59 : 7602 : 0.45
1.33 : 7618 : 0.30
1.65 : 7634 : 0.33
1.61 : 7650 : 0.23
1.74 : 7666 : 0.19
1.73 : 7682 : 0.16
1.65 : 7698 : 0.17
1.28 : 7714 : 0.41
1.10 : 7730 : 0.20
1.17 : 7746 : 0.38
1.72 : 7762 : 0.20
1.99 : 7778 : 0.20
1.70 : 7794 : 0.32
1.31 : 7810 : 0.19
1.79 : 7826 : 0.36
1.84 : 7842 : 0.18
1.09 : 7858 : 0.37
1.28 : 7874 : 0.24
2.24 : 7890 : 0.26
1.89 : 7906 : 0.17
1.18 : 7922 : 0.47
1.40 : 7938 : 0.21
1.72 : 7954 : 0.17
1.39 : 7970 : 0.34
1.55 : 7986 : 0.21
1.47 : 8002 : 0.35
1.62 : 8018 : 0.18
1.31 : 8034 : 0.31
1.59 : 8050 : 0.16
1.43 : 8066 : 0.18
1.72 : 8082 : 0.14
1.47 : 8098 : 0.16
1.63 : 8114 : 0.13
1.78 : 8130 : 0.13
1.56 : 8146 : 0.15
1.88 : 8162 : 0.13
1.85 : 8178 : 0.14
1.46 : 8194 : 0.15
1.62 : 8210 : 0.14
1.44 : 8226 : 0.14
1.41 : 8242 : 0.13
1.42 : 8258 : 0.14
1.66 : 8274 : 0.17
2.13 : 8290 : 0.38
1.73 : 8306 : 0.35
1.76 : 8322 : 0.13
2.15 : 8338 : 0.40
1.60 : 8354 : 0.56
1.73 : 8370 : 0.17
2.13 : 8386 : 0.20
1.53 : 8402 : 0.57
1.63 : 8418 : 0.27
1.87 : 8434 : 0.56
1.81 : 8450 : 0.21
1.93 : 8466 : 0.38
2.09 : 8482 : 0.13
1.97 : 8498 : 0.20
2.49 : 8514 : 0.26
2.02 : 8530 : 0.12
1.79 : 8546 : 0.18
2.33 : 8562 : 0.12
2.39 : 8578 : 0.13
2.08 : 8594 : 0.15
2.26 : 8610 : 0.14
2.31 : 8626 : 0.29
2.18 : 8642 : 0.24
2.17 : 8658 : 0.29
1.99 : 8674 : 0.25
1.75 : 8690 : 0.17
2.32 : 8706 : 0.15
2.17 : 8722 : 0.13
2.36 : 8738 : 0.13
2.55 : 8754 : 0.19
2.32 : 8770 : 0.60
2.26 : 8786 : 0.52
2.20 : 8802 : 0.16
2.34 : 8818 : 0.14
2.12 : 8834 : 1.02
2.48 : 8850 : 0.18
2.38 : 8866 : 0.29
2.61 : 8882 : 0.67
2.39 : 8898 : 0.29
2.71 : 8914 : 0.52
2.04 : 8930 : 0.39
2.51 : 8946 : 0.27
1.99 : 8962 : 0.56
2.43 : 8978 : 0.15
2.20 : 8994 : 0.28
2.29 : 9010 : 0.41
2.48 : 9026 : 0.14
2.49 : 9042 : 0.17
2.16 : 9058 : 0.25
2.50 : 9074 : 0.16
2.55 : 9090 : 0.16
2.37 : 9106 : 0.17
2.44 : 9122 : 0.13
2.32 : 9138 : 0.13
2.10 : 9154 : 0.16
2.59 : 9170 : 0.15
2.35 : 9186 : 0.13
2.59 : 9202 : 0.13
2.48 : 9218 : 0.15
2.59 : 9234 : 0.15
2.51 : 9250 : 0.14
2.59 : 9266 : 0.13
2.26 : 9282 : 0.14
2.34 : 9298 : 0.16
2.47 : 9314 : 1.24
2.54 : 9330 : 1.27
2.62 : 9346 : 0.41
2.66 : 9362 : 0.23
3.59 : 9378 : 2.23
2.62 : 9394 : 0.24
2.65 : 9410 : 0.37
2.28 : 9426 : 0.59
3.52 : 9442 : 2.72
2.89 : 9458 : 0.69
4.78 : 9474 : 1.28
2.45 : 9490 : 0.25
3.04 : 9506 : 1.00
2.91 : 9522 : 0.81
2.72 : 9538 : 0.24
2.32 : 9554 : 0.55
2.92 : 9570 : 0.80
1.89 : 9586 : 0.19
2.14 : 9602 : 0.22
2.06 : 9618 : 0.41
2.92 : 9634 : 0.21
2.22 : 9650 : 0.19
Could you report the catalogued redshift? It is 0.916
